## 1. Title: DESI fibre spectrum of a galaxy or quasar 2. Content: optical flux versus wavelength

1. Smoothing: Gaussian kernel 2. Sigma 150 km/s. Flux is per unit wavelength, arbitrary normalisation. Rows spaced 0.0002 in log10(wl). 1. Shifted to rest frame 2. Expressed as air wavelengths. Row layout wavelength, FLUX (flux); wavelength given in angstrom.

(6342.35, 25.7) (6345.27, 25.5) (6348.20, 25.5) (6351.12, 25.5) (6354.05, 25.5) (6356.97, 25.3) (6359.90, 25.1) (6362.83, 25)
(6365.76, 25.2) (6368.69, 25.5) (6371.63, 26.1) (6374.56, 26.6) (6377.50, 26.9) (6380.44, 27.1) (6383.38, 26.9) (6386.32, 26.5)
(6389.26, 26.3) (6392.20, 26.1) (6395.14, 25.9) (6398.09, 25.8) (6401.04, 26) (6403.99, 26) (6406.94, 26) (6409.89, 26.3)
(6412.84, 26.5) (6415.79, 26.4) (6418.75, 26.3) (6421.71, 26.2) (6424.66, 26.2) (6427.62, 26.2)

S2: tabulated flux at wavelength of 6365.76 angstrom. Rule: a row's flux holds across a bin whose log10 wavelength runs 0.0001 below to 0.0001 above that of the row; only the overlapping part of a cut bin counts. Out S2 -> 25.2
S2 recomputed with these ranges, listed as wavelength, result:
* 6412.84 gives 26.5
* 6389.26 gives 26.3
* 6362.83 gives 25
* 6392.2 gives 26.1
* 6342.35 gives 25.7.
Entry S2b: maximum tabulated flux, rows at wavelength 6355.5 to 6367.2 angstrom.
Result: 25.3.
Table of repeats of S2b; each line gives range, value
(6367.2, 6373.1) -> 26.1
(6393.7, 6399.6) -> 25.9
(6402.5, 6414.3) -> 26.5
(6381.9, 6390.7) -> 26.9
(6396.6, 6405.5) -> 26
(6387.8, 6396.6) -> 26.3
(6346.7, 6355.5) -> 25.5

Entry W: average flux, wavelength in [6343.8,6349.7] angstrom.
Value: 25.5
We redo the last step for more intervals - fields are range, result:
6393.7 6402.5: 25.9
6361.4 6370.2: 25.2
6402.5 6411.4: 26.1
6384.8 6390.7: 26.4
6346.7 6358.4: 25.4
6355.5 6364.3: 25.1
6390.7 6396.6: 26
